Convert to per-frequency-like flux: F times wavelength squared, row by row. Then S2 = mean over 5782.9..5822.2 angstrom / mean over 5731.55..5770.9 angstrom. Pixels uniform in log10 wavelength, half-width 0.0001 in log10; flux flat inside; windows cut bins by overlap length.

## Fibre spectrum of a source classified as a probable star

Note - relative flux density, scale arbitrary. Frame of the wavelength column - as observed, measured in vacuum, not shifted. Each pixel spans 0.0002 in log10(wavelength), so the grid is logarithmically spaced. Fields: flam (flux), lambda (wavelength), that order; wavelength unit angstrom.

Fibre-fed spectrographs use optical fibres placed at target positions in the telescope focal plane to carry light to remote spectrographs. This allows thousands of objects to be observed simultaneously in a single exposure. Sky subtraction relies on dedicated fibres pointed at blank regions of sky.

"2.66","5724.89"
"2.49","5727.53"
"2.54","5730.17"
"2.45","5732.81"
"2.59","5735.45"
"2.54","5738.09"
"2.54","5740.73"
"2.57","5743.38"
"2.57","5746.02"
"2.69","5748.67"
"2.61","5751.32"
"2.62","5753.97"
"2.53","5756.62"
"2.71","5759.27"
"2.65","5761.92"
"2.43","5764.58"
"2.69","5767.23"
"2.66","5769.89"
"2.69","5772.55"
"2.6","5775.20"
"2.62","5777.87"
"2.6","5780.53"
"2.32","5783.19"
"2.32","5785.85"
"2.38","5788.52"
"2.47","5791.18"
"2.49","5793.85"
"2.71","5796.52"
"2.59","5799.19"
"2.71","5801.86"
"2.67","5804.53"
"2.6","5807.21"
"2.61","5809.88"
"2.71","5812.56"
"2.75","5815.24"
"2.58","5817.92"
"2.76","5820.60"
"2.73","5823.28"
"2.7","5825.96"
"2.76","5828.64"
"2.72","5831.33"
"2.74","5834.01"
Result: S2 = 1.0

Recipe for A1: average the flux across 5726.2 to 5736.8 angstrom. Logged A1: 2.52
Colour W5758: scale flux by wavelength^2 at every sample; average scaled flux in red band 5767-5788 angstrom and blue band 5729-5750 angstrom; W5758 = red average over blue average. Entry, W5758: 1.0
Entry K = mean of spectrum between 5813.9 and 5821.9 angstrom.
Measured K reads 2.7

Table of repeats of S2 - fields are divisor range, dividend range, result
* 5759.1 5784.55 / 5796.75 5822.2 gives 1.04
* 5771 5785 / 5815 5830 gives 1.08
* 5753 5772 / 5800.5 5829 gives 1.05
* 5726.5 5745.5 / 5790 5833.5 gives 1.08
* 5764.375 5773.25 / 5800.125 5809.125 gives 1.02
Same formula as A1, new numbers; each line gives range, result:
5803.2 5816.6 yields 2.67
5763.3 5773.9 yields 2.62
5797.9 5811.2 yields 2.64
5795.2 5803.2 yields 2.67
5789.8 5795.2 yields 2.48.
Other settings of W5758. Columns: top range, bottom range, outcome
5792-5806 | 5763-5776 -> 1.01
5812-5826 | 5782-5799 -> 1.11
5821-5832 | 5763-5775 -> 1.06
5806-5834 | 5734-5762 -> 1.06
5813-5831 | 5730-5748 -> 1.10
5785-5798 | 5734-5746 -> 0.99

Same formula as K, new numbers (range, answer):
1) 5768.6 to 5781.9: 2.63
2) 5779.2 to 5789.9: 2.41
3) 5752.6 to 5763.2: 2.63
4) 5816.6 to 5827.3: 2.69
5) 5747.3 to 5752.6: 2.65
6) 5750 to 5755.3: 2.61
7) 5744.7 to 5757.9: 2.6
